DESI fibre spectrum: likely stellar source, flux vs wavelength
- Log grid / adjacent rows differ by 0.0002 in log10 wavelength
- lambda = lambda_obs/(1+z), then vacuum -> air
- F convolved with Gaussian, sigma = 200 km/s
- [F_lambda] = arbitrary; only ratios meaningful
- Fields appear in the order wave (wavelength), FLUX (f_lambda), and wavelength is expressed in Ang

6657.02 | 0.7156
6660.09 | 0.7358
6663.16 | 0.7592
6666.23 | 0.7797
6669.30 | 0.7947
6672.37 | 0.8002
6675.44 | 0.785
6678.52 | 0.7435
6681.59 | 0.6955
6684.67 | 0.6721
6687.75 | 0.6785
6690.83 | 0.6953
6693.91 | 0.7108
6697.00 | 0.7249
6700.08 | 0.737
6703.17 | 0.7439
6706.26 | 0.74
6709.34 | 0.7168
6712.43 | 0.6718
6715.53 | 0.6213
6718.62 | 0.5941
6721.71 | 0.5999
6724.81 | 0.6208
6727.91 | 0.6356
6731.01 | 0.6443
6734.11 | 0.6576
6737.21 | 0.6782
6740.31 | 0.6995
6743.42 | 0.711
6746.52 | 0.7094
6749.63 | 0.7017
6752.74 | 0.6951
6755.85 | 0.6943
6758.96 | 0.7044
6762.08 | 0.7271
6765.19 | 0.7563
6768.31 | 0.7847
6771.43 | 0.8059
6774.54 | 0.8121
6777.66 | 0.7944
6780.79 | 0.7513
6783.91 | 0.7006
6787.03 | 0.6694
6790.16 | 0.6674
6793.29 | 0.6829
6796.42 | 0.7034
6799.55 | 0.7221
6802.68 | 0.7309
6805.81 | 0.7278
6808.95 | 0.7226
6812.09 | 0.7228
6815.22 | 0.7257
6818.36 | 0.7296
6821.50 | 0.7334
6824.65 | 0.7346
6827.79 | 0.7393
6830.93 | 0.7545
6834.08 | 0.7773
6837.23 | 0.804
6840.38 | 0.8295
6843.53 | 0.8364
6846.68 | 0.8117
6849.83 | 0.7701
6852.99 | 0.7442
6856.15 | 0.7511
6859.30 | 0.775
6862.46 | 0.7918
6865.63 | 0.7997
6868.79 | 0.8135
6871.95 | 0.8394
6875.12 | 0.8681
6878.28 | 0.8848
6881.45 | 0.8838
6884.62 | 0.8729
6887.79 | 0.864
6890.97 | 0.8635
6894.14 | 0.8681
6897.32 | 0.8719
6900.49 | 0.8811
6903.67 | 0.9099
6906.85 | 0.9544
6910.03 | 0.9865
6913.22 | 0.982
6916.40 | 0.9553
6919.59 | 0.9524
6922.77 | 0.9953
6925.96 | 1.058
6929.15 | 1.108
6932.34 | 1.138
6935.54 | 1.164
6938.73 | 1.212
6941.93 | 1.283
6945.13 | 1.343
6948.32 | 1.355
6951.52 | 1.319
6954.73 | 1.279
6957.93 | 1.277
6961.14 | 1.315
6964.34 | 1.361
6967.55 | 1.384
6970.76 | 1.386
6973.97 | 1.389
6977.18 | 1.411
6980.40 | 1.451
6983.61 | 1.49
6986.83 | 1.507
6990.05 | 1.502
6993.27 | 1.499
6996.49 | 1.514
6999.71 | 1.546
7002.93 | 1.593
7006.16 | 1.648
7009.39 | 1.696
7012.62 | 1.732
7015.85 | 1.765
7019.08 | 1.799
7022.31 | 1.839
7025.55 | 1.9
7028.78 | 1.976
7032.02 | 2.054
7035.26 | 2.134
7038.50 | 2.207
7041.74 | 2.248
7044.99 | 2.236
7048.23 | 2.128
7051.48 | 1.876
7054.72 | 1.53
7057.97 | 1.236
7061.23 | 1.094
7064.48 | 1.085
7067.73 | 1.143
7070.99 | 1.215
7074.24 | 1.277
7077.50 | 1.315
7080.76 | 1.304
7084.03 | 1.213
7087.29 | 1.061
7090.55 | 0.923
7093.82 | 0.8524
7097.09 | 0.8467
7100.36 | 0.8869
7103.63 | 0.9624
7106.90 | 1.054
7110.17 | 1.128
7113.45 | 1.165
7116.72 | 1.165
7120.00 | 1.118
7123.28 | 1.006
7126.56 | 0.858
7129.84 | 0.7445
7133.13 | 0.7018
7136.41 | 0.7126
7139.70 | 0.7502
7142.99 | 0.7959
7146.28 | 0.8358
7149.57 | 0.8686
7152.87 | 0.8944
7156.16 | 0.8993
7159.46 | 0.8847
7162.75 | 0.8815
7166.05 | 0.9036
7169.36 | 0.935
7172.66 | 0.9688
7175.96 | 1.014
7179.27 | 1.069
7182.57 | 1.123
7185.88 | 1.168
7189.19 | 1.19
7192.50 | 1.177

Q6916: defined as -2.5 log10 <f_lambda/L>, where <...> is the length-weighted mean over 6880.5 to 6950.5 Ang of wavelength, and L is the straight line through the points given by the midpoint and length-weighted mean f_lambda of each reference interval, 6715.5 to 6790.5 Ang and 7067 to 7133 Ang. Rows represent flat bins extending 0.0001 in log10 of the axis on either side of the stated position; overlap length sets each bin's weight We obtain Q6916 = -0.18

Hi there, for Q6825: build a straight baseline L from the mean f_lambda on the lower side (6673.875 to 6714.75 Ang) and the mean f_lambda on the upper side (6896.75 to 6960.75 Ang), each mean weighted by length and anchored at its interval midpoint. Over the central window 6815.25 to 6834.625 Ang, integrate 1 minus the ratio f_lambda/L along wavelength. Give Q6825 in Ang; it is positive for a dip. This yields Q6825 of 4.0 Ang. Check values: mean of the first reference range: 0.715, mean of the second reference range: 1.11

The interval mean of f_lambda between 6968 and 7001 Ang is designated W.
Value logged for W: 1.47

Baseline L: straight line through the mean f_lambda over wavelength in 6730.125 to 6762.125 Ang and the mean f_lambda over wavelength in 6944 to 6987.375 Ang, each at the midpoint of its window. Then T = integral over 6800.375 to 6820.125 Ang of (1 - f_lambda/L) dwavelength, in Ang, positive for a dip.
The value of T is 3.6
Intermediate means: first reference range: 0.692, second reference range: 1.37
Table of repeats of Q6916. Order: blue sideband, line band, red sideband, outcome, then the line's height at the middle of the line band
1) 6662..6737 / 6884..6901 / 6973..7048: 0.48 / 1.36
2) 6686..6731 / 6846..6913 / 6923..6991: 0.29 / 1.11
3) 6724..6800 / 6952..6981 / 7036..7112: -0.20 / 1.13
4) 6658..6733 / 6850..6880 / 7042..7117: 0.18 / 0.952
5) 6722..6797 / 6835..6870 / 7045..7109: 0.09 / 0.862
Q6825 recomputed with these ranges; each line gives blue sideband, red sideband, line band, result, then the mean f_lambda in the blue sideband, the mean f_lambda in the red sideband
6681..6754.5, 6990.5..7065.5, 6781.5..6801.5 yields 5.2 Ang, 0.681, 1.76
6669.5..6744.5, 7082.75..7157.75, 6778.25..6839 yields 1.9 Ang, 0.692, 0.931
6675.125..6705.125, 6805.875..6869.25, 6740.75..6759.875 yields 0.9 Ang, 0.716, 0.767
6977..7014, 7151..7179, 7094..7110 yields 2.9 Ang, 1.55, 0.929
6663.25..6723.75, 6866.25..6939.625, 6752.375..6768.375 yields 1.3 Ang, 0.711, 0.949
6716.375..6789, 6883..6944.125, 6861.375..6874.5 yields 1.4 Ang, 0.701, 0.999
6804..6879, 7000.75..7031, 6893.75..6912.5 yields 3.5 Ang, 0.777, 1.77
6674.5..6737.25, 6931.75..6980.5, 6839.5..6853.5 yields 3.2 Ang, 0.683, 1.32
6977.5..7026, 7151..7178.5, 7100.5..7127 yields 2.0 Ang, 1.62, 0.927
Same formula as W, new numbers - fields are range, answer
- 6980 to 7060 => 1.77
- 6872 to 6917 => 0.9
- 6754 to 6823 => 0.73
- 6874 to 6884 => 0.879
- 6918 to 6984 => 1.27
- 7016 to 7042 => 1.99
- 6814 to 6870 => 0.773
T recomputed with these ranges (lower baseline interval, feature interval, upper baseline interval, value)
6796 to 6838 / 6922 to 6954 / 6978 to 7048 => 4.15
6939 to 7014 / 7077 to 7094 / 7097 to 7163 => -0.80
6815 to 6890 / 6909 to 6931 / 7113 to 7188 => -4.73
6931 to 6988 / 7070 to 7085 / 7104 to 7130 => -2.05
